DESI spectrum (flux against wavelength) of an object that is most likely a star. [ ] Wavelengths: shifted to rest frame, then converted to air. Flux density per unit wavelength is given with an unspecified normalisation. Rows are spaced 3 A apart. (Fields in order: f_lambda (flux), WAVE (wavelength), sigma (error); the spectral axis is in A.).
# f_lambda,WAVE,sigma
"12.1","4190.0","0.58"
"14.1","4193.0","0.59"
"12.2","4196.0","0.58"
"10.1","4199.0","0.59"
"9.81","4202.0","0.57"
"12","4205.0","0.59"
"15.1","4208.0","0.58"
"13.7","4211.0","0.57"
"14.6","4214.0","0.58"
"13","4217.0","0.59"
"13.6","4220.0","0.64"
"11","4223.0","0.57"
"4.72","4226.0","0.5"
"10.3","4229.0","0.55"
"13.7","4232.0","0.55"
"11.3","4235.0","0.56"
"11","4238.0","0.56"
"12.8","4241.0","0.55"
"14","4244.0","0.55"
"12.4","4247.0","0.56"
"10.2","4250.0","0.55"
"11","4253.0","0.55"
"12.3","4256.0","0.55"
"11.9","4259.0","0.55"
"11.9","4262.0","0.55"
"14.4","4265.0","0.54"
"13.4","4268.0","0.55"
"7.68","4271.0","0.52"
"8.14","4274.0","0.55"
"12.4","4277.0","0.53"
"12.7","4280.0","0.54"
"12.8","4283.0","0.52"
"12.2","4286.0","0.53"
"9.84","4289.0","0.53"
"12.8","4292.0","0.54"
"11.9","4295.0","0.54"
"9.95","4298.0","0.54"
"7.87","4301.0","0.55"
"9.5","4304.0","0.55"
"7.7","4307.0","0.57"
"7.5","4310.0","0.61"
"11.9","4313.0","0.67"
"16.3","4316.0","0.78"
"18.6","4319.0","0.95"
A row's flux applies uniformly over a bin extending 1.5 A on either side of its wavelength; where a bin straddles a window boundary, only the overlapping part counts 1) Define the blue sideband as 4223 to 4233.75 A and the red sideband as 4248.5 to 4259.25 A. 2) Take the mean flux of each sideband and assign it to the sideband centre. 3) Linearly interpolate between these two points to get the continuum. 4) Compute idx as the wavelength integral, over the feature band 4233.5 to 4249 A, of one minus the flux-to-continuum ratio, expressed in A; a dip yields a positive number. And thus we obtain -2.4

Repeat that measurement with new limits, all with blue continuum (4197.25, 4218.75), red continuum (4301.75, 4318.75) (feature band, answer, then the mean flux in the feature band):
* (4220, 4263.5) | 2.5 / 11.4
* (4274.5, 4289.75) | -0.5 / 11.8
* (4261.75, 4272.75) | 0.0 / 11.8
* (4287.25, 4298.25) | 0.0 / 11.3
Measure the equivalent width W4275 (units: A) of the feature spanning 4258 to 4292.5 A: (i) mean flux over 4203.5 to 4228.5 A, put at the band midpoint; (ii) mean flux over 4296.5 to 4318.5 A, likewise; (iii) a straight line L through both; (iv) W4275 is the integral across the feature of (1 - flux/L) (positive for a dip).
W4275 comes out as -1.8 A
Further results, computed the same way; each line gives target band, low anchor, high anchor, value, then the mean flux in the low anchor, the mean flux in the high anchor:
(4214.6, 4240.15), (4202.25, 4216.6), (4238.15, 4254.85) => 3.0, 13.4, 12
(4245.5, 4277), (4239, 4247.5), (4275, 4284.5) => 3.3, 13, 12.4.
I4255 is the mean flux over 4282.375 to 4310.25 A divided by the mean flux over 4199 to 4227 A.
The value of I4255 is 0.86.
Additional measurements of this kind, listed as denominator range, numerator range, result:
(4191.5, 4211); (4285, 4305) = 0.86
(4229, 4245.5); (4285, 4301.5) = 0.88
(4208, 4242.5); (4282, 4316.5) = 0.89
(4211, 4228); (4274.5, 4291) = 1.02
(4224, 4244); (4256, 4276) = 1.04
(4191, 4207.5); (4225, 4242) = 0.91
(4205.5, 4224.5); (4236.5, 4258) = 0.89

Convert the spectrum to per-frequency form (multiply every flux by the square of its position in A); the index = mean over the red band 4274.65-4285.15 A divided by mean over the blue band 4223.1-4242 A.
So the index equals 1.18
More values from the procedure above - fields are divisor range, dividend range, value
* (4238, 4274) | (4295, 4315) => 0.82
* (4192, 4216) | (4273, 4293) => 0.95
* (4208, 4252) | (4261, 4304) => 0.96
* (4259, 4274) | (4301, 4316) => 0.87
